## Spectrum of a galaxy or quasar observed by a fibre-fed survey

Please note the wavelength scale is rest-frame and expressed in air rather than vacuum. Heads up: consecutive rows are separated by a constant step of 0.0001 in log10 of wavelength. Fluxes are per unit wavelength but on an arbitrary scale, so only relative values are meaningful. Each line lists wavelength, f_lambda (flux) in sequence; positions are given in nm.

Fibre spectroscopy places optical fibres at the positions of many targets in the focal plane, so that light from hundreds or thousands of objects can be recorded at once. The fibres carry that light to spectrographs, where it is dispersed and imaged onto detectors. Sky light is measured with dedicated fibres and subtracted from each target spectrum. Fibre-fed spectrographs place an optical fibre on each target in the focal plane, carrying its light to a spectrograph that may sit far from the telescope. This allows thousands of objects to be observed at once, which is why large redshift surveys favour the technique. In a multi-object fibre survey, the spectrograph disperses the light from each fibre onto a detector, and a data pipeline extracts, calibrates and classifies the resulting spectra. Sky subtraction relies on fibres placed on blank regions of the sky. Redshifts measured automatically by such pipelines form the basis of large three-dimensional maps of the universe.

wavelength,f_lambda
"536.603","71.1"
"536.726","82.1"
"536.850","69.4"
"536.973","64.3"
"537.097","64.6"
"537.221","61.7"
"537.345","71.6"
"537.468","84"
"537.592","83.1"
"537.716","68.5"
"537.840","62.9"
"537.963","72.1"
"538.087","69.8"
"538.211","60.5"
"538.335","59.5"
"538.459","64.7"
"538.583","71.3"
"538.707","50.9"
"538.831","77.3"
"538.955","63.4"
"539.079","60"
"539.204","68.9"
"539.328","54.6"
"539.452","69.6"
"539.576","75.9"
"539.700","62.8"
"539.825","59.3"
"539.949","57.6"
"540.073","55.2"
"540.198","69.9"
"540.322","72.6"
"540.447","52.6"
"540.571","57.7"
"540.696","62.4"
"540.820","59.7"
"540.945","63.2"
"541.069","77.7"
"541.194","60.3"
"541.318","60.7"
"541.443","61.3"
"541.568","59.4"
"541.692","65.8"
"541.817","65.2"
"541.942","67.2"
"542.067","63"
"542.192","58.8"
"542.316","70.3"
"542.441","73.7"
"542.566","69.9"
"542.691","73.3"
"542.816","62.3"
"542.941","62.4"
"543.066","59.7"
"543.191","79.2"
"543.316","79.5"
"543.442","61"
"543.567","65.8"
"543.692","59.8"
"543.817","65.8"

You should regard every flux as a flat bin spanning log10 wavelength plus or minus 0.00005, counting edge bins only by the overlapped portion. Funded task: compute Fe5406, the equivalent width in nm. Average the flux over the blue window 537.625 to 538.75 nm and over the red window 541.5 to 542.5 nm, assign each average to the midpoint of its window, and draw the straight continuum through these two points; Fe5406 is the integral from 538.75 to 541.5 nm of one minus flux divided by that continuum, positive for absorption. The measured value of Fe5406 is 0.07 nm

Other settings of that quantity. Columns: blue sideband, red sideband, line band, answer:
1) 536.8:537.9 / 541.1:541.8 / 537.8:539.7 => 0.06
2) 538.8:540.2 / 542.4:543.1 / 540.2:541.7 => 0.05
